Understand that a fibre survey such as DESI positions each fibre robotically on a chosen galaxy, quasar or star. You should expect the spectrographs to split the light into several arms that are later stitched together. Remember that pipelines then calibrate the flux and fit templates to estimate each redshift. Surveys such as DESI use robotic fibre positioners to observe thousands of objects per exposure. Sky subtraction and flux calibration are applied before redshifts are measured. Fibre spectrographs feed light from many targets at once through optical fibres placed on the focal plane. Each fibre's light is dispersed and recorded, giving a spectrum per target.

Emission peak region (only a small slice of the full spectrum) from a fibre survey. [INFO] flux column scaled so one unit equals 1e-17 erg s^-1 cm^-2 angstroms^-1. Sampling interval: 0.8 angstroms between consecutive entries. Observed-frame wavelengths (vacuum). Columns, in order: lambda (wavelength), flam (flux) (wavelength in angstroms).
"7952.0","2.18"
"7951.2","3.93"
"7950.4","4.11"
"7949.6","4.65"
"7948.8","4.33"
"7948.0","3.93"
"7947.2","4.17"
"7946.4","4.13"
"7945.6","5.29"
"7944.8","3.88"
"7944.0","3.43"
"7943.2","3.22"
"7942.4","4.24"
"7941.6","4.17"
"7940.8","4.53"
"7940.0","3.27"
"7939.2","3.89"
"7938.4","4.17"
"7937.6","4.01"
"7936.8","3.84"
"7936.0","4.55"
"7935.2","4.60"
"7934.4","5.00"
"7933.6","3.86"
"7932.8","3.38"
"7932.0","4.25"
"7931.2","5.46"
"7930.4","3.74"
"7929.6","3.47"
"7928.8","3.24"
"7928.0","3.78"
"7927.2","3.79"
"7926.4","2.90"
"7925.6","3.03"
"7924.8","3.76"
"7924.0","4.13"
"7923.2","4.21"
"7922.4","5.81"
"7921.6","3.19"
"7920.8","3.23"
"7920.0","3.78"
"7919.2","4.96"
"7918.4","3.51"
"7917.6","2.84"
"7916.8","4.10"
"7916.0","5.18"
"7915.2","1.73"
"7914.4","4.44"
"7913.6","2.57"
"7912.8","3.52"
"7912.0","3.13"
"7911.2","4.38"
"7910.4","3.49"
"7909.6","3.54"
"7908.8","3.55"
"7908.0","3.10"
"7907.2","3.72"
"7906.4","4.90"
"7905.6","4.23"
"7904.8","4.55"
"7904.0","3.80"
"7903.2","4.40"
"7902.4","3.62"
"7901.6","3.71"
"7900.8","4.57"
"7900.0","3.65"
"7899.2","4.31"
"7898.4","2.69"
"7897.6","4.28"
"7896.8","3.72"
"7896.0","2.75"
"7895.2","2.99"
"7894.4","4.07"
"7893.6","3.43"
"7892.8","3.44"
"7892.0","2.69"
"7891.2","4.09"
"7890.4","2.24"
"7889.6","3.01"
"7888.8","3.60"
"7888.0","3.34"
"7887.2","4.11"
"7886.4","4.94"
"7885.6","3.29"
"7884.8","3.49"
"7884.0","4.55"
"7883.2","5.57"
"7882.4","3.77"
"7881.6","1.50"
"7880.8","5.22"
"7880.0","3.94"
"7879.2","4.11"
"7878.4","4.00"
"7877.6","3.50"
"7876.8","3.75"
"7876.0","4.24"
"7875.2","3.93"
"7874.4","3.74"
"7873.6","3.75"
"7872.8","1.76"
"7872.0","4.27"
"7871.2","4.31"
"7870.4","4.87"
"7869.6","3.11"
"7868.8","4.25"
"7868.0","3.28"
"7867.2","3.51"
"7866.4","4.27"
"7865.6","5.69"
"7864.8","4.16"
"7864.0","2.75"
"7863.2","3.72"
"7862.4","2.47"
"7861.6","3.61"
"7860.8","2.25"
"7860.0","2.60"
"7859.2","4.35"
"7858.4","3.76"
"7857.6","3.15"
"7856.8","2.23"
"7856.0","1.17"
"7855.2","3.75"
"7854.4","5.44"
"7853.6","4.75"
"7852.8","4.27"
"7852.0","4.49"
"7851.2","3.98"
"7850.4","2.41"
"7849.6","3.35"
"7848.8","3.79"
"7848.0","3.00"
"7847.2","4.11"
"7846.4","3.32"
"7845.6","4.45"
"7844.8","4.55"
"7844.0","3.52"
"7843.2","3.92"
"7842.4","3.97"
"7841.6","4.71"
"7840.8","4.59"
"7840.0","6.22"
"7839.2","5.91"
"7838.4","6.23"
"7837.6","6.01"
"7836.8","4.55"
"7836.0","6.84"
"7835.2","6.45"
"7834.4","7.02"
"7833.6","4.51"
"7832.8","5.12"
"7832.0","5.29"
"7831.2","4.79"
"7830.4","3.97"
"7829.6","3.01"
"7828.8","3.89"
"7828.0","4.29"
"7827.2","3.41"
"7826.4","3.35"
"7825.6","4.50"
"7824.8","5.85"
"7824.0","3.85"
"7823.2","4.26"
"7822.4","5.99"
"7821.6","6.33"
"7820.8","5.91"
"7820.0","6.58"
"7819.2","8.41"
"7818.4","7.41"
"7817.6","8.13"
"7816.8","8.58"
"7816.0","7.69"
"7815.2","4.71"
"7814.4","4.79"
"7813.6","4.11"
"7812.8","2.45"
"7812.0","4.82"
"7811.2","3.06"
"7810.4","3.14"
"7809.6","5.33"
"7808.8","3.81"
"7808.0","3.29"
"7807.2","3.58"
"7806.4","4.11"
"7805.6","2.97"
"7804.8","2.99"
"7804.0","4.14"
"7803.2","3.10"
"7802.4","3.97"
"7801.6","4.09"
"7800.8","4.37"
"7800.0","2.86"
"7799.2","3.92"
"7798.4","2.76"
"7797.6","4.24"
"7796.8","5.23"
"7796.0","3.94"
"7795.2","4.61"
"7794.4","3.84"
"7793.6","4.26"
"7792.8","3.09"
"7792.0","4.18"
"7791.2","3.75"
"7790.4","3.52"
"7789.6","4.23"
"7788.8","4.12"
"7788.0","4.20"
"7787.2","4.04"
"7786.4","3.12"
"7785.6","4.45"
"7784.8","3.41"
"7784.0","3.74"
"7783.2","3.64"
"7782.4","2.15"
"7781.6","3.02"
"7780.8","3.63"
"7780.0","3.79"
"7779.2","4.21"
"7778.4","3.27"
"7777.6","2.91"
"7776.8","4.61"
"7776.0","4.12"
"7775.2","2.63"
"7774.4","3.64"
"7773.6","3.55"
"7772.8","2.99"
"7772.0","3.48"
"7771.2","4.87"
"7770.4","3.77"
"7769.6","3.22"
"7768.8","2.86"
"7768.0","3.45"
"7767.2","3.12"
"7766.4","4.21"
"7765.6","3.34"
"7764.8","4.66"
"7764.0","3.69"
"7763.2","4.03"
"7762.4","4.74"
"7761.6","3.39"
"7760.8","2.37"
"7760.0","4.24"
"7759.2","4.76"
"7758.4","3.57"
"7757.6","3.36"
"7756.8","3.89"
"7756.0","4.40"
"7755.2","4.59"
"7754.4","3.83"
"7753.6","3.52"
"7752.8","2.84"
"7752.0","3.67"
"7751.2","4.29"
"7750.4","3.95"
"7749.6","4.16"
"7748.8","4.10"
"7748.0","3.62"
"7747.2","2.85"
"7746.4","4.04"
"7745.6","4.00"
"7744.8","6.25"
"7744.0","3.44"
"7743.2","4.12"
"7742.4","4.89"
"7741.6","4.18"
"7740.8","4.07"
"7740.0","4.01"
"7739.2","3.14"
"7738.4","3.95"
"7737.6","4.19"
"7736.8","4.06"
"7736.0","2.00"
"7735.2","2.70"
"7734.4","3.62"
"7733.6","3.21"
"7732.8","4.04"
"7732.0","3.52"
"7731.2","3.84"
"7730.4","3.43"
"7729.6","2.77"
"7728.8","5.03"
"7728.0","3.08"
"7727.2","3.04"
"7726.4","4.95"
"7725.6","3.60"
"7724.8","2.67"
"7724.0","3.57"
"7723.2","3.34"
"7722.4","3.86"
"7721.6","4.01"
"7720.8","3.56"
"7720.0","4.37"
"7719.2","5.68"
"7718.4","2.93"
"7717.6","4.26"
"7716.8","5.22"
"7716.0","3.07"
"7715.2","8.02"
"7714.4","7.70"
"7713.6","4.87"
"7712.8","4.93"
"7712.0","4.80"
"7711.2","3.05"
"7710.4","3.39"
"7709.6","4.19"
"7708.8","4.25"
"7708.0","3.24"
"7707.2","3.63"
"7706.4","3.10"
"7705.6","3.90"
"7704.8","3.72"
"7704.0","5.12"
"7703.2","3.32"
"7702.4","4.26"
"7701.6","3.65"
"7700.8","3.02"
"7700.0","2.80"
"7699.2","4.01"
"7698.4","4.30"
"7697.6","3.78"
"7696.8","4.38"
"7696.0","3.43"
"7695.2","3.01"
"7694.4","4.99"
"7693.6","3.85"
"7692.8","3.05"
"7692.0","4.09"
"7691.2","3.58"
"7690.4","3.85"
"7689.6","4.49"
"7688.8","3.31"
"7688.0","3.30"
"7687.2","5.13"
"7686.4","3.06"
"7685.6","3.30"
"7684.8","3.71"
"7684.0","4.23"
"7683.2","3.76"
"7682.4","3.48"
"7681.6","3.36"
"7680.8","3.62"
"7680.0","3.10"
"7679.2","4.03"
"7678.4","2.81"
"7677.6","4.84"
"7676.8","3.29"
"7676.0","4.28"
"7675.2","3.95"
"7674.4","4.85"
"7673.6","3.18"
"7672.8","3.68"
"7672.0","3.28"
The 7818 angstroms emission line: [S II] 6716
